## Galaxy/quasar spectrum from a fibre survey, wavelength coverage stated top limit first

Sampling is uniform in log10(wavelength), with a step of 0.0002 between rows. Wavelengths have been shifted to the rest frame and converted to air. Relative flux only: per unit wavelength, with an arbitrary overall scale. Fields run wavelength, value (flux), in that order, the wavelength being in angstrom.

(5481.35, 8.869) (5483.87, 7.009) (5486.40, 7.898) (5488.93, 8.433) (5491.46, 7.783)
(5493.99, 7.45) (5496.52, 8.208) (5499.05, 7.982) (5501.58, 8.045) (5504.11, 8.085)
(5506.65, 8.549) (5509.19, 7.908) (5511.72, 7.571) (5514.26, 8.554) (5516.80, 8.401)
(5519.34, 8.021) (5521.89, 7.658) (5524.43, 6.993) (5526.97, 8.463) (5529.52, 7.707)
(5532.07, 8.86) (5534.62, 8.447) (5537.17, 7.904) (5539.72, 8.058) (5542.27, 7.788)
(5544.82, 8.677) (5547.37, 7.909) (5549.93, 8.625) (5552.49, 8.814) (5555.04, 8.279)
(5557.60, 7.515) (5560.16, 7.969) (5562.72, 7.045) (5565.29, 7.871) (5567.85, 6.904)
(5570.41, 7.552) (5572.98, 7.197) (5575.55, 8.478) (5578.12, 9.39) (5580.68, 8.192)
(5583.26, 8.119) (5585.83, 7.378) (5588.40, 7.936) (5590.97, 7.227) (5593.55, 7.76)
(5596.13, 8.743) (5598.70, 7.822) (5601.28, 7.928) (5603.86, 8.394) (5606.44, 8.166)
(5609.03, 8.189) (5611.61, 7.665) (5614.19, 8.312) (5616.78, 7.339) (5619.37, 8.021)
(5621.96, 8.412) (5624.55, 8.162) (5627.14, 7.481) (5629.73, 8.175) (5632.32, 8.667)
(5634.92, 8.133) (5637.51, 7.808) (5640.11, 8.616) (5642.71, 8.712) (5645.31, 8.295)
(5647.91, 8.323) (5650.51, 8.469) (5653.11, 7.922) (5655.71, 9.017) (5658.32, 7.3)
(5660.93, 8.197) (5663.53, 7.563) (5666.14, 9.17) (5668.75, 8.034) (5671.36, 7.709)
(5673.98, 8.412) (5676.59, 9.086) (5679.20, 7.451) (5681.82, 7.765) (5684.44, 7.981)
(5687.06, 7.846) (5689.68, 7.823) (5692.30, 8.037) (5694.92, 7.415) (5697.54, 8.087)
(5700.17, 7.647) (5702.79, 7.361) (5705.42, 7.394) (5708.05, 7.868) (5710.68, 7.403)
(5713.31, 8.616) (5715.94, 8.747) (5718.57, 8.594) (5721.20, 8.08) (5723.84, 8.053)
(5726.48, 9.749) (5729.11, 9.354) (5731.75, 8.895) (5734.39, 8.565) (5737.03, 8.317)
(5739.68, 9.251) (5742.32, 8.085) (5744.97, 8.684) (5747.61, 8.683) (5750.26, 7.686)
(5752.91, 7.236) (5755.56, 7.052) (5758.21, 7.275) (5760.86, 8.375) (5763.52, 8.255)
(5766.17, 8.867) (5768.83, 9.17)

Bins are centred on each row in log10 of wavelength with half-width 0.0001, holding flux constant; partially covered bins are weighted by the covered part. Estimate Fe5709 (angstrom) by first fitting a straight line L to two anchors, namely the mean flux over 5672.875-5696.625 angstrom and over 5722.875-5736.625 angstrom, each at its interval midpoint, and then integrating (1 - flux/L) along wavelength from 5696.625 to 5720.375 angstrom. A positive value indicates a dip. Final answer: 1.41 angstrom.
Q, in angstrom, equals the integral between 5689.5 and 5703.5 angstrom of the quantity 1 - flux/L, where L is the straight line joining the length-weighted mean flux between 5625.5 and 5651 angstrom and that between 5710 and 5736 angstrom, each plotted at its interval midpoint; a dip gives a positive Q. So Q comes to 1.28 angstrom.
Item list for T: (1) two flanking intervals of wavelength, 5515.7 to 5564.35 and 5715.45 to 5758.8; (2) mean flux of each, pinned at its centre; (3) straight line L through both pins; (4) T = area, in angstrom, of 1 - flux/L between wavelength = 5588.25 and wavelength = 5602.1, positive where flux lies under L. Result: 0.4 angstrom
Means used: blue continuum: 8.06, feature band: 7.9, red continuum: 8.38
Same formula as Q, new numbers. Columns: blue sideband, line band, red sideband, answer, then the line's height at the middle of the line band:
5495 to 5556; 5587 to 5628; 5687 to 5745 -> 1.1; 8.19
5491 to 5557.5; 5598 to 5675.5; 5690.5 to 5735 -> 0.2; 8.17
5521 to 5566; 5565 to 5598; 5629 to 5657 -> 1.1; 8.17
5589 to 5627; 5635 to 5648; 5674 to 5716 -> -0.6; 7.96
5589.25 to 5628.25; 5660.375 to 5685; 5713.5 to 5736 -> 0.8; 8.4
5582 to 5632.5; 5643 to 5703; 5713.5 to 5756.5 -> 1.2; 8.23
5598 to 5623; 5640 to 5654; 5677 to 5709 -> -0.8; 7.91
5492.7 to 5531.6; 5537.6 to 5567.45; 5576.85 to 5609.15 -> 0.1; 8.04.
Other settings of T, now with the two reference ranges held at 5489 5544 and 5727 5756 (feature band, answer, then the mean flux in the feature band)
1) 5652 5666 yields 0.3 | 8.1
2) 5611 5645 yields 0.4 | 8.13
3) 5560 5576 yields 1.2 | 7.5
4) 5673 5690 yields 0.5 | 8.06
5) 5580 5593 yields 0.6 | 7.75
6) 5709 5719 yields 0.1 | 8.3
